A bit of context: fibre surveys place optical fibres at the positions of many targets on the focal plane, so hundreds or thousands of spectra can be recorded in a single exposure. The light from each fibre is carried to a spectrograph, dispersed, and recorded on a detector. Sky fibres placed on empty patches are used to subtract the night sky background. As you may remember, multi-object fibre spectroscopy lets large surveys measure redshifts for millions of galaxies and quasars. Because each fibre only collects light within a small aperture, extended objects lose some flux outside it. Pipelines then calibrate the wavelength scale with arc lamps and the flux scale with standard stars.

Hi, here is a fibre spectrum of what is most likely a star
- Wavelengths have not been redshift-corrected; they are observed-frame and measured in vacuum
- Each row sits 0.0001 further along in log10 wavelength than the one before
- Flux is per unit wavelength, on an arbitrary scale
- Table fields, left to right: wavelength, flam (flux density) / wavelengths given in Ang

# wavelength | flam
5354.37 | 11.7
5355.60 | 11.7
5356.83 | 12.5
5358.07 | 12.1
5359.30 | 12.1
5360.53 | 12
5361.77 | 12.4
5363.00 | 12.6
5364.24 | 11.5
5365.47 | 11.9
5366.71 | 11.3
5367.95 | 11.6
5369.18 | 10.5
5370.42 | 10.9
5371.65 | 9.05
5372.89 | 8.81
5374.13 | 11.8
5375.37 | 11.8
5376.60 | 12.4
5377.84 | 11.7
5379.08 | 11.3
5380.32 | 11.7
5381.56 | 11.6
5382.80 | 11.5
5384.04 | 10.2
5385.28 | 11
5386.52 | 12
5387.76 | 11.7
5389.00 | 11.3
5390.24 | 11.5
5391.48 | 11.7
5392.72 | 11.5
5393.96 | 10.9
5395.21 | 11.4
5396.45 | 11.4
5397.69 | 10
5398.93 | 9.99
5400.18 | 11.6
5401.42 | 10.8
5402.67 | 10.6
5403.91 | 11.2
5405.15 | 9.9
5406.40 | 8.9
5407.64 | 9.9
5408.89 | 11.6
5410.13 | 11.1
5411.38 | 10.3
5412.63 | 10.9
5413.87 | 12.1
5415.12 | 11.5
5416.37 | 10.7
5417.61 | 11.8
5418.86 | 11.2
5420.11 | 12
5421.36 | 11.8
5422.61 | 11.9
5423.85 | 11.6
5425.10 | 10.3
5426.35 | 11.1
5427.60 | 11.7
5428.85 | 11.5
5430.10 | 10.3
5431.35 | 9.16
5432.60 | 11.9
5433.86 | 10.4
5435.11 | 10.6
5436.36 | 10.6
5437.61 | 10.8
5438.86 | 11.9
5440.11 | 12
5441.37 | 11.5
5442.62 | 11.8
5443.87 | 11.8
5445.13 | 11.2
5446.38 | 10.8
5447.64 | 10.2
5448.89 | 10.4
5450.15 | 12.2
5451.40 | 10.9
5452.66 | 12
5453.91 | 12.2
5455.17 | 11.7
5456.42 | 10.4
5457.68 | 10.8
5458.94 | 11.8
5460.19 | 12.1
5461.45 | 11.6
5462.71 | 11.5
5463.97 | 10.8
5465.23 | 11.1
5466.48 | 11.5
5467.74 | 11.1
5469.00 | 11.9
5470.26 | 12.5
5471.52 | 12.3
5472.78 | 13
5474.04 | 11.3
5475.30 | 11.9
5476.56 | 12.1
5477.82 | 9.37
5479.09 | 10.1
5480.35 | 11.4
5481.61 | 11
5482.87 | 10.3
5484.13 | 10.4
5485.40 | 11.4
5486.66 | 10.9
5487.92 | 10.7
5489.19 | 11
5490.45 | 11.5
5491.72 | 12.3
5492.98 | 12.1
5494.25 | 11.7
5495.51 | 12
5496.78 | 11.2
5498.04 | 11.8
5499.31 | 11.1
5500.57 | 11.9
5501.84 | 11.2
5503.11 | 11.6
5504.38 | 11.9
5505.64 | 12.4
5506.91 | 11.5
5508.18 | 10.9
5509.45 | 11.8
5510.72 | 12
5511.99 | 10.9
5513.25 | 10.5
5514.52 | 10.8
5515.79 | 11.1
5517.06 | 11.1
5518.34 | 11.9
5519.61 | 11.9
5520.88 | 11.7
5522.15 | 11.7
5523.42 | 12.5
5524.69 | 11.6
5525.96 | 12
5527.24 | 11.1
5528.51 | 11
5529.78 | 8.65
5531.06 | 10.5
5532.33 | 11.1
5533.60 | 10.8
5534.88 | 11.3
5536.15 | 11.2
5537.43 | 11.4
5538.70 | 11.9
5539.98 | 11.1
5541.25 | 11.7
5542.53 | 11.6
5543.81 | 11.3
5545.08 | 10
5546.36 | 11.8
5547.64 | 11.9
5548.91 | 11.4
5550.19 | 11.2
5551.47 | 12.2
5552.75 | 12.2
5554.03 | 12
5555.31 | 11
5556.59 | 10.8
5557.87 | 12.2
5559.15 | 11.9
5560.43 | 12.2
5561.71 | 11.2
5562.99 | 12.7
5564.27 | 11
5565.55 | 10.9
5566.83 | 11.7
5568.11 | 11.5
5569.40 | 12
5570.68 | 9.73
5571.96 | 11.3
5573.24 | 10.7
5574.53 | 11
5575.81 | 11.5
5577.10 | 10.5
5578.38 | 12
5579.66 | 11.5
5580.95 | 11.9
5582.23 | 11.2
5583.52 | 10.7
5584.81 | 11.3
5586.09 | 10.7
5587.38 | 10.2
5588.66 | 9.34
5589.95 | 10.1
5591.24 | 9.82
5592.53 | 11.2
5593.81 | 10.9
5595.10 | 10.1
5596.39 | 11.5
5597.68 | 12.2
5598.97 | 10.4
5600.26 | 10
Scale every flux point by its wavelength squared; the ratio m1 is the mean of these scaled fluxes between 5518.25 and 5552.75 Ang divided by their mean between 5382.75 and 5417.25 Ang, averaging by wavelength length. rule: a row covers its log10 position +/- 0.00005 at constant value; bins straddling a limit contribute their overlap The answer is 1.1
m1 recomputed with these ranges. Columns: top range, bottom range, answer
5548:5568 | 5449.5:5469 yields 1.05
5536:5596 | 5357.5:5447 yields 1.06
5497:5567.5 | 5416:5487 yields 1.04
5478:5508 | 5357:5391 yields 1.04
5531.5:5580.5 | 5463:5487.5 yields 1.04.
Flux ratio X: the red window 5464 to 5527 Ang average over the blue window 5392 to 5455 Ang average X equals 1.03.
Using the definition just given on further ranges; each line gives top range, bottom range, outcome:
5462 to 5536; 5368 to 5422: 1.03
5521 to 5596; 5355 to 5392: 0.98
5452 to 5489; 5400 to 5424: 1.03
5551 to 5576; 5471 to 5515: 1.01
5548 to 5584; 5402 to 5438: 1.05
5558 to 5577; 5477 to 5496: 1.03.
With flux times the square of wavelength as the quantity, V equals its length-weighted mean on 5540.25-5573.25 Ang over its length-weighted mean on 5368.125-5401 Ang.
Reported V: 1.1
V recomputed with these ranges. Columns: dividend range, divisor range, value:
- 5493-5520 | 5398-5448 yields 1.08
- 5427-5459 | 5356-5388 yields 1.00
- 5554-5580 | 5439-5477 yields 1.03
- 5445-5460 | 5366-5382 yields 1.04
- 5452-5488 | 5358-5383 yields 1.03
